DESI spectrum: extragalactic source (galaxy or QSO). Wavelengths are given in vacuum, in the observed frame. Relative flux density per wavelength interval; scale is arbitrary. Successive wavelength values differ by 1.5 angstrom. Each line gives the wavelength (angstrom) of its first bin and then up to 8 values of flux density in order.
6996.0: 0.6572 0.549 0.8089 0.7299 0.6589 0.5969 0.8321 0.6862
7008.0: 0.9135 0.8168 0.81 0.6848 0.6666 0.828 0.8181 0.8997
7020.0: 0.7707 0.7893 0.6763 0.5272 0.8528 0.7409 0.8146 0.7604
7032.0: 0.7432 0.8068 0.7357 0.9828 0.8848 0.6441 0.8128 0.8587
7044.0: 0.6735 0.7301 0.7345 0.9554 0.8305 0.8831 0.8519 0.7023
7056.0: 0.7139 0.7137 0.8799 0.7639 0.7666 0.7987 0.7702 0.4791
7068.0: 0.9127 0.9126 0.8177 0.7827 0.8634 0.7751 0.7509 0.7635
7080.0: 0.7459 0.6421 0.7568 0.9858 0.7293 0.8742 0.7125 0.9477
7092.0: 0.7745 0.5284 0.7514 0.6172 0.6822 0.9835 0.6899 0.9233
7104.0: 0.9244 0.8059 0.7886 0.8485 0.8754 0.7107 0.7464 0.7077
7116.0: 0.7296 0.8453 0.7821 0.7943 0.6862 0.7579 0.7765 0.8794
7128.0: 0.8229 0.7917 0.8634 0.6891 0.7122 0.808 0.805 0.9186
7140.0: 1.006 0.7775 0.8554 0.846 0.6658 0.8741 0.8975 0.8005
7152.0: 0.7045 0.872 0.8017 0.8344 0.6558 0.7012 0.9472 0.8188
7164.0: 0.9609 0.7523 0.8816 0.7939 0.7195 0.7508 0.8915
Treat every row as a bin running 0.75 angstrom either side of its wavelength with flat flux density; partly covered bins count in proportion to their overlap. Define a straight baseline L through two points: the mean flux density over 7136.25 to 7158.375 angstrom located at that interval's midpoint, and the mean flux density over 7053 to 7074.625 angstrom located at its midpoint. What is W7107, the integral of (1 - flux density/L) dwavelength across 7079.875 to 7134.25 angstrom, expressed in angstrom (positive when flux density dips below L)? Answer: 1.4 angstrom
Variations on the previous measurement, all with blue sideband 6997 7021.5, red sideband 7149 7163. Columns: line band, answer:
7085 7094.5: 0.2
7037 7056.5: -0.7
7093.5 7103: 0.4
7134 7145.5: -0.8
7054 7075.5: -0.1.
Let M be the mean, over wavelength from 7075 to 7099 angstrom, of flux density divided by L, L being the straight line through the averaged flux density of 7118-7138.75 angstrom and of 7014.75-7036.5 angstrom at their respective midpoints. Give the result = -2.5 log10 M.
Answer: 0.04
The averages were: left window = 0.776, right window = 0.79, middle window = 0.755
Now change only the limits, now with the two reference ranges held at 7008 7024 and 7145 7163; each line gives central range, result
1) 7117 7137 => 0.01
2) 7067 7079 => -0.04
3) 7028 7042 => -0.02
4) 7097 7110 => -0.05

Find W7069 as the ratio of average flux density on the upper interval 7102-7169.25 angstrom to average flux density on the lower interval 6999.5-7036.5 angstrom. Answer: 1.06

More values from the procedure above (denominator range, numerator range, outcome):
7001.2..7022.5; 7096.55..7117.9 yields 1.04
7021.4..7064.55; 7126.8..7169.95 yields 1.05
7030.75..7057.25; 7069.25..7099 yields 0.97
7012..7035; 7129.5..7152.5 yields 1.07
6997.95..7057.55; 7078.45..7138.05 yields 1.01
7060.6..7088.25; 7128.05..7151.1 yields 1.05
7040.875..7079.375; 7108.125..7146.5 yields 1.01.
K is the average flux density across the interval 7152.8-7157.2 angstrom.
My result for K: 0.836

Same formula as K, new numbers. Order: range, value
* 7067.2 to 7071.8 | 0.876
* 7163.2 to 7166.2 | 0.858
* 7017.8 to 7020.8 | 0.833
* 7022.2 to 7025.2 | 0.606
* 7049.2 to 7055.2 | 0.819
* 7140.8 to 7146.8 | 0.787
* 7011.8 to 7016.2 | 0.726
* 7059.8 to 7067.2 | 0.717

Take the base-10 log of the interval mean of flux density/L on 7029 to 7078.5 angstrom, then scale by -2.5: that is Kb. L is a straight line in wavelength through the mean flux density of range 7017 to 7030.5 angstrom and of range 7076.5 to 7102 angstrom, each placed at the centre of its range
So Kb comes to -0.04 mag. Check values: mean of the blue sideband 0.762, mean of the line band 0.79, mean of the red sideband 0.763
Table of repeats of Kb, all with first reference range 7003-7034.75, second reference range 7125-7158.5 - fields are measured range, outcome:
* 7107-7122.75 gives 0.04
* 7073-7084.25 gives 0.03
